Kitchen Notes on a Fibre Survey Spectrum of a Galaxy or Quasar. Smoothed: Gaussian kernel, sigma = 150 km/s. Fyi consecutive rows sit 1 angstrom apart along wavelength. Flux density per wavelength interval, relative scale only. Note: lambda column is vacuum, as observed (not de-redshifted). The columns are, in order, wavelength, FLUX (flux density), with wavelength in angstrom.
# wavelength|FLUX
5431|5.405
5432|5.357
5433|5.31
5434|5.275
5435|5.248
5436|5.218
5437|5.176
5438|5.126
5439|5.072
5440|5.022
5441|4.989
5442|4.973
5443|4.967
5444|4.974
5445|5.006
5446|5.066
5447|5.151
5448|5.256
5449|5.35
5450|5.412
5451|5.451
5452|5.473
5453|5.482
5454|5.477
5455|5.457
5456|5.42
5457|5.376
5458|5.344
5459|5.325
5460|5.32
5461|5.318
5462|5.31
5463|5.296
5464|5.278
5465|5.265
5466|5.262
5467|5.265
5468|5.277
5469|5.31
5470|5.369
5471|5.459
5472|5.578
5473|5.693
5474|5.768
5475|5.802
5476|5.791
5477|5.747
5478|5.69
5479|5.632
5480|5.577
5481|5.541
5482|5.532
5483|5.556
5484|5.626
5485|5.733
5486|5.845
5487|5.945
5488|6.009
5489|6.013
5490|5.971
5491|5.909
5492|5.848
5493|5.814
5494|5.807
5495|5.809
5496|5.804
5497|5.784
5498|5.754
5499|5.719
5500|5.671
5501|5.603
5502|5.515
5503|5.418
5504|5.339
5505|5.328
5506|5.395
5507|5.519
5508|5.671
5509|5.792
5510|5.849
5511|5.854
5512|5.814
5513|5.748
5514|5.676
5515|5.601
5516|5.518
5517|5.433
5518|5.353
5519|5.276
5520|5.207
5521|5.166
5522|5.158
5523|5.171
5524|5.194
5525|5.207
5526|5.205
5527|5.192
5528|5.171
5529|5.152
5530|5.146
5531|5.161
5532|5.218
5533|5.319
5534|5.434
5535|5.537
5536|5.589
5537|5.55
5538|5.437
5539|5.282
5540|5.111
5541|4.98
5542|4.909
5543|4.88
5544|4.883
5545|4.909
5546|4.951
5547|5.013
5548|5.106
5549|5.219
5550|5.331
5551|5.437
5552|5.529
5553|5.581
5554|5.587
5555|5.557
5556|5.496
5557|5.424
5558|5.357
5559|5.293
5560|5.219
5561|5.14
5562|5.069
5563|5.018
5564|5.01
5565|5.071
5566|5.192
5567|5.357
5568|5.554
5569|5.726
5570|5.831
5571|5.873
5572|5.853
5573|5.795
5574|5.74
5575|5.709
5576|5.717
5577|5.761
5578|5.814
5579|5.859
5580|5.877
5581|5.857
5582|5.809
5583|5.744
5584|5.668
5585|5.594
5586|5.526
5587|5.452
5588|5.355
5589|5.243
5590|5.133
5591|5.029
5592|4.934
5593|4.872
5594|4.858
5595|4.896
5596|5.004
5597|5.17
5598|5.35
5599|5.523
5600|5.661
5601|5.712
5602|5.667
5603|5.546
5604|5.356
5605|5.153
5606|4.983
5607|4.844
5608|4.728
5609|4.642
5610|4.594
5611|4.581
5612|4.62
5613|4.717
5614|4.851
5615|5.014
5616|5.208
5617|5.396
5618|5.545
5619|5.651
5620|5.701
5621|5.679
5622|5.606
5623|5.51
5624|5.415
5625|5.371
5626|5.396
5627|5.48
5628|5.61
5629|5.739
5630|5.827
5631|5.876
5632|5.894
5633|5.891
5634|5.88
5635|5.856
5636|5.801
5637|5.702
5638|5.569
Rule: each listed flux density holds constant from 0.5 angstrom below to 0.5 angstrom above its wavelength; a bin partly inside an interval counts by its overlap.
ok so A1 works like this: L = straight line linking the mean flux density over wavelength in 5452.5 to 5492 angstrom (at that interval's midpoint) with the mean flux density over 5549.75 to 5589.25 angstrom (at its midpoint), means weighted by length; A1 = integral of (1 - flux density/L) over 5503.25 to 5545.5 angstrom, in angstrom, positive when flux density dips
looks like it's 1.5 angstrom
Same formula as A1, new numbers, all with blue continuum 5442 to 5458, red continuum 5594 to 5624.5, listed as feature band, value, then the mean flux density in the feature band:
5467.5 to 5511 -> -3.40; 5.67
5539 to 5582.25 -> -1.44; 5.4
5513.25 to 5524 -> -0.23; 5.36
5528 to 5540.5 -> -0.19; 5.32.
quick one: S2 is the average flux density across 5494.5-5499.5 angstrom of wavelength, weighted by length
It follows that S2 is 5.77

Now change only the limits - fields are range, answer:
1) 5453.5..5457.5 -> 5.43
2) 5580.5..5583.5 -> 5.8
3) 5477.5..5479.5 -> 5.66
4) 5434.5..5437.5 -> 5.21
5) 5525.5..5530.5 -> 5.17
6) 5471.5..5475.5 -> 5.71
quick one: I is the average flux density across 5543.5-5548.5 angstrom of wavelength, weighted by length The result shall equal 4.97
